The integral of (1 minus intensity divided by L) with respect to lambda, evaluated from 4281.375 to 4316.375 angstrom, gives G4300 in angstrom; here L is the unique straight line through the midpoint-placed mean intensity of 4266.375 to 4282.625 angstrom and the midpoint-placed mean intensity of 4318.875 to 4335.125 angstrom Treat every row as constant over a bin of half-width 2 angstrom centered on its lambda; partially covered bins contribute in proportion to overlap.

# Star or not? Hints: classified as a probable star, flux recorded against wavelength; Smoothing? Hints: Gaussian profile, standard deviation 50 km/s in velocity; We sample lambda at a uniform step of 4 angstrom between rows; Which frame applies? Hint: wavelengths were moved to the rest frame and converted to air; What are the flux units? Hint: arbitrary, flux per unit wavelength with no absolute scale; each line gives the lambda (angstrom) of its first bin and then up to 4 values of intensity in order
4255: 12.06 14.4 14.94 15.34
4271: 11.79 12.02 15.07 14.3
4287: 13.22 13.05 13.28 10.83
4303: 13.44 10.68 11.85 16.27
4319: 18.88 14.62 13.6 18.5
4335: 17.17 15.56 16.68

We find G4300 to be 4.3 angstrom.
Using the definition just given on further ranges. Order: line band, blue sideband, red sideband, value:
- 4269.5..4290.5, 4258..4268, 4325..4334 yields 2.7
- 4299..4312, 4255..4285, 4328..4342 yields 3.1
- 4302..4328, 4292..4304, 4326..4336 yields 0.7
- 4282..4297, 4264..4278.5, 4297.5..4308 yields -1.1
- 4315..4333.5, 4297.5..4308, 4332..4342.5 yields -2.1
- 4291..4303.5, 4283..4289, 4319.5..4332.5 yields 1.5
